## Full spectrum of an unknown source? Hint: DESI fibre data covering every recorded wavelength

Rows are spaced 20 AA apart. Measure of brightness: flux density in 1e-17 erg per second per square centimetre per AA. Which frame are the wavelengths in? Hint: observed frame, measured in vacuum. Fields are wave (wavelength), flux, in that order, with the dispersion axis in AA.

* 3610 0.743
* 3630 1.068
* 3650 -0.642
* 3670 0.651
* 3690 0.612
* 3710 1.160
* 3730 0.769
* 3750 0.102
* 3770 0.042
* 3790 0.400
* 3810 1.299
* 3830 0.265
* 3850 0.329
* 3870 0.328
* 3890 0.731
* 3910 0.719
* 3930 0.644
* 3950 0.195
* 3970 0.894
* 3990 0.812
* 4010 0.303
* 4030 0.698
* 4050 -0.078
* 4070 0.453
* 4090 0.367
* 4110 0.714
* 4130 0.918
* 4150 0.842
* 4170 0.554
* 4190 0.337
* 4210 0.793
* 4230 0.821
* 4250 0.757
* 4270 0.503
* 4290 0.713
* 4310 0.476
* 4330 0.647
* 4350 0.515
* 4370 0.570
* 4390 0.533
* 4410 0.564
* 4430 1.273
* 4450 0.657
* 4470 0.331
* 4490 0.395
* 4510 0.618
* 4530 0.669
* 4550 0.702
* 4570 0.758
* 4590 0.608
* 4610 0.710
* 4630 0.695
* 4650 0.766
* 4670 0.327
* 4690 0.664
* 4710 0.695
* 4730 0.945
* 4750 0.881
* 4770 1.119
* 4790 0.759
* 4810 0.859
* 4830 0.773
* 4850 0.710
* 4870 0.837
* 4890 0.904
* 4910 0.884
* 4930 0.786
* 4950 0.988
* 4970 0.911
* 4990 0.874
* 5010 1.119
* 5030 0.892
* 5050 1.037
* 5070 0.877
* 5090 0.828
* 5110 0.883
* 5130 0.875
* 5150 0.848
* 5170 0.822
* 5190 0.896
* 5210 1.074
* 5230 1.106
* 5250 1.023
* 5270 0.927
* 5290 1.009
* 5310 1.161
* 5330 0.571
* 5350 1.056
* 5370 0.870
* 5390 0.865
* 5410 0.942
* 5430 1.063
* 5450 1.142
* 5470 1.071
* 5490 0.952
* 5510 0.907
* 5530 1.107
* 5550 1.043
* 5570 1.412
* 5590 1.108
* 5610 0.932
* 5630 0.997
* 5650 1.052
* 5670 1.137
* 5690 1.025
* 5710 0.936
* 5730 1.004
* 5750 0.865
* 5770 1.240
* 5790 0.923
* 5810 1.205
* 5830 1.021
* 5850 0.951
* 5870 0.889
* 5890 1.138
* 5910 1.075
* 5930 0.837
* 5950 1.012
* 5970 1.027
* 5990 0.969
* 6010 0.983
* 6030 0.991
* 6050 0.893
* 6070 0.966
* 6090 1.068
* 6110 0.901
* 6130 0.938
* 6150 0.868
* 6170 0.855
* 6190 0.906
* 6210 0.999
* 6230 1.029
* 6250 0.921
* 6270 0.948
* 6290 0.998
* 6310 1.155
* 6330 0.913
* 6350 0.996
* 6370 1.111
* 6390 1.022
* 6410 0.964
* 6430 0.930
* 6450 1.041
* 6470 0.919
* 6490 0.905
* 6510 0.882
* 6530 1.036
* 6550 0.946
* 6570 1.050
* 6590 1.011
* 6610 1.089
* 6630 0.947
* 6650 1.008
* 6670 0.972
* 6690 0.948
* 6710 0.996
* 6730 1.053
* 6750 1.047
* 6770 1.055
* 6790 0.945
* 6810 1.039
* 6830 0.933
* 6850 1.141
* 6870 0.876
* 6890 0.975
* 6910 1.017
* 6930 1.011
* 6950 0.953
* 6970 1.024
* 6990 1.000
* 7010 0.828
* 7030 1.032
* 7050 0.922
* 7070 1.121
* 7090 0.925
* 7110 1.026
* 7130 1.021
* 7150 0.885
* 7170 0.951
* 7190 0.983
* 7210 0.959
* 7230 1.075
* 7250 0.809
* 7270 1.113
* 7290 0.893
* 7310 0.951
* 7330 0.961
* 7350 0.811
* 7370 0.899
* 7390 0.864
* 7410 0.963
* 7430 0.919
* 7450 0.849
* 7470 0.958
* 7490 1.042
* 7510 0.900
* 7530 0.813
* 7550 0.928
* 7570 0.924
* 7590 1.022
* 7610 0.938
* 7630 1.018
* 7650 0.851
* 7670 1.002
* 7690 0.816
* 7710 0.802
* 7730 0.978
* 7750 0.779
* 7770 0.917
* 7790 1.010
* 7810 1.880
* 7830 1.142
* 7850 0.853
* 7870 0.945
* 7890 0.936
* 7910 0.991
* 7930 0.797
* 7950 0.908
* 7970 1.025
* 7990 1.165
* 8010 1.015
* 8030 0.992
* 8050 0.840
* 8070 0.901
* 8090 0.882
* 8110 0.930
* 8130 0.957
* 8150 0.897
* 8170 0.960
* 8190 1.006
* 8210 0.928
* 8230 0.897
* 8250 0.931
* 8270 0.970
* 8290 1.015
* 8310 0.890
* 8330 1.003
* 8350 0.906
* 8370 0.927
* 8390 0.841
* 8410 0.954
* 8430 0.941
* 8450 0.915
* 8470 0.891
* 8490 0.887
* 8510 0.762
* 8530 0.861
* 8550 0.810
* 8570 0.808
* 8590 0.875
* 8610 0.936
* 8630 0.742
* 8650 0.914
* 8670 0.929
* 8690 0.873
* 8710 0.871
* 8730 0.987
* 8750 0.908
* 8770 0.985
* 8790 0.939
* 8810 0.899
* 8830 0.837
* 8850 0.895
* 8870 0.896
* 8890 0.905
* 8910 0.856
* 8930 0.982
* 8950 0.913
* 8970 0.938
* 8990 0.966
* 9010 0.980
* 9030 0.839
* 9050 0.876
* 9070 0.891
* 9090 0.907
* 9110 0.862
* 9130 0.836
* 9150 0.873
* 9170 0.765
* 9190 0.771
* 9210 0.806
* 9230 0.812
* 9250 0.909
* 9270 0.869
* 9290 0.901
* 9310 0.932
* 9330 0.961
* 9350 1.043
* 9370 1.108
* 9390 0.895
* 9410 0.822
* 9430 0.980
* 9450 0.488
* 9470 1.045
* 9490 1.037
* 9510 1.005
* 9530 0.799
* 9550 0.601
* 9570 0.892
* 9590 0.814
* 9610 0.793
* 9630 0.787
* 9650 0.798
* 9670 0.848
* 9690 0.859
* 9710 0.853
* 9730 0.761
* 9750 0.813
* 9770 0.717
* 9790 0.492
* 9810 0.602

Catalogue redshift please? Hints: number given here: 0.19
